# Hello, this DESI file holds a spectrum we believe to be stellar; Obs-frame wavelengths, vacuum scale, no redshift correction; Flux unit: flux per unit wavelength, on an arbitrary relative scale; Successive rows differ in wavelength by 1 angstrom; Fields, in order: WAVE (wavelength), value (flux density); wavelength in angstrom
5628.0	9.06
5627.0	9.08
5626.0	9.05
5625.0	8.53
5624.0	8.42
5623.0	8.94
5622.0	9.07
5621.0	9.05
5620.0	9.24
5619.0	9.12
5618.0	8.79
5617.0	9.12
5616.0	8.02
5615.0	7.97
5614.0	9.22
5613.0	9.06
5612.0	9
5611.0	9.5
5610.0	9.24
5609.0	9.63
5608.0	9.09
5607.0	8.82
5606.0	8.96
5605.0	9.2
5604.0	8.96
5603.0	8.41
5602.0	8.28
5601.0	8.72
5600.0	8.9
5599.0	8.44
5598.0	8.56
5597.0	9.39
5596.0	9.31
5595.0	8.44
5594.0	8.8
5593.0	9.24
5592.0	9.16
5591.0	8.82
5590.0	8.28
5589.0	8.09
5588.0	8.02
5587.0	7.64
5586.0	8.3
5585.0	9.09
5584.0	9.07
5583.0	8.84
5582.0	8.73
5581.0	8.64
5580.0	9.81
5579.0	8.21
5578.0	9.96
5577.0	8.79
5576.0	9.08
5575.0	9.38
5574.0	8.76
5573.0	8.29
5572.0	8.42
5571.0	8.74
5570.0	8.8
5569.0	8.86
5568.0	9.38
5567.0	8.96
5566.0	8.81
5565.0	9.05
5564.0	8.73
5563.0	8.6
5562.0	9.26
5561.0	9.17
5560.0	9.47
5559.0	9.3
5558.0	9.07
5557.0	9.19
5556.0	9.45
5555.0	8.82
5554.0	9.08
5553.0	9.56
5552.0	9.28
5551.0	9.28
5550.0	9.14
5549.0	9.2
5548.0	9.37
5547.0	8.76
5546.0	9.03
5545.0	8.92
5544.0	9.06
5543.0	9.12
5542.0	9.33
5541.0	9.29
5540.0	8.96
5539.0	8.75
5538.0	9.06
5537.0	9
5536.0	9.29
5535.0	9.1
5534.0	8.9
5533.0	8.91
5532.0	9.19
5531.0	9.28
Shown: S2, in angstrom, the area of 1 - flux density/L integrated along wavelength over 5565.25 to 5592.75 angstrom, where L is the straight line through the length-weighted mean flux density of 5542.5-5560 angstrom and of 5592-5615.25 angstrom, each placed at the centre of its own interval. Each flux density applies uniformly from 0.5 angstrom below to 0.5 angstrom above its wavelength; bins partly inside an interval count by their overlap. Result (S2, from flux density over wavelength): 0.8 angstrom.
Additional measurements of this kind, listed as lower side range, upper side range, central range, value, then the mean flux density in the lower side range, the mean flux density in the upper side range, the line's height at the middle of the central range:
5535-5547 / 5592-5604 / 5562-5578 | 0.1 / 9.06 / 8.8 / 8.93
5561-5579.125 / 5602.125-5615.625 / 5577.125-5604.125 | 0.6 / 8.92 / 8.98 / 8.95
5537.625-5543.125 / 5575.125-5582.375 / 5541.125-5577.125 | 0.1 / 9.08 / 9.05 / 9.07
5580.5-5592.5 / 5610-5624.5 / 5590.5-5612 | -0.5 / 8.56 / 8.91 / 8.72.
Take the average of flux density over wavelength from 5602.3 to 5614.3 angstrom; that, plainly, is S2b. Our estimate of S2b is 9.08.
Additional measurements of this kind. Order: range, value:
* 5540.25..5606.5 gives 8.93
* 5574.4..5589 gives 8.8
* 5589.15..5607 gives 8.8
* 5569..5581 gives 8.92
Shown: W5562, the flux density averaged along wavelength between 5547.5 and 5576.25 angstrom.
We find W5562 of 9.05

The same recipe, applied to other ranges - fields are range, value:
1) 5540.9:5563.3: 9.17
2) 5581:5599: 8.68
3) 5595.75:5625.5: 8.9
